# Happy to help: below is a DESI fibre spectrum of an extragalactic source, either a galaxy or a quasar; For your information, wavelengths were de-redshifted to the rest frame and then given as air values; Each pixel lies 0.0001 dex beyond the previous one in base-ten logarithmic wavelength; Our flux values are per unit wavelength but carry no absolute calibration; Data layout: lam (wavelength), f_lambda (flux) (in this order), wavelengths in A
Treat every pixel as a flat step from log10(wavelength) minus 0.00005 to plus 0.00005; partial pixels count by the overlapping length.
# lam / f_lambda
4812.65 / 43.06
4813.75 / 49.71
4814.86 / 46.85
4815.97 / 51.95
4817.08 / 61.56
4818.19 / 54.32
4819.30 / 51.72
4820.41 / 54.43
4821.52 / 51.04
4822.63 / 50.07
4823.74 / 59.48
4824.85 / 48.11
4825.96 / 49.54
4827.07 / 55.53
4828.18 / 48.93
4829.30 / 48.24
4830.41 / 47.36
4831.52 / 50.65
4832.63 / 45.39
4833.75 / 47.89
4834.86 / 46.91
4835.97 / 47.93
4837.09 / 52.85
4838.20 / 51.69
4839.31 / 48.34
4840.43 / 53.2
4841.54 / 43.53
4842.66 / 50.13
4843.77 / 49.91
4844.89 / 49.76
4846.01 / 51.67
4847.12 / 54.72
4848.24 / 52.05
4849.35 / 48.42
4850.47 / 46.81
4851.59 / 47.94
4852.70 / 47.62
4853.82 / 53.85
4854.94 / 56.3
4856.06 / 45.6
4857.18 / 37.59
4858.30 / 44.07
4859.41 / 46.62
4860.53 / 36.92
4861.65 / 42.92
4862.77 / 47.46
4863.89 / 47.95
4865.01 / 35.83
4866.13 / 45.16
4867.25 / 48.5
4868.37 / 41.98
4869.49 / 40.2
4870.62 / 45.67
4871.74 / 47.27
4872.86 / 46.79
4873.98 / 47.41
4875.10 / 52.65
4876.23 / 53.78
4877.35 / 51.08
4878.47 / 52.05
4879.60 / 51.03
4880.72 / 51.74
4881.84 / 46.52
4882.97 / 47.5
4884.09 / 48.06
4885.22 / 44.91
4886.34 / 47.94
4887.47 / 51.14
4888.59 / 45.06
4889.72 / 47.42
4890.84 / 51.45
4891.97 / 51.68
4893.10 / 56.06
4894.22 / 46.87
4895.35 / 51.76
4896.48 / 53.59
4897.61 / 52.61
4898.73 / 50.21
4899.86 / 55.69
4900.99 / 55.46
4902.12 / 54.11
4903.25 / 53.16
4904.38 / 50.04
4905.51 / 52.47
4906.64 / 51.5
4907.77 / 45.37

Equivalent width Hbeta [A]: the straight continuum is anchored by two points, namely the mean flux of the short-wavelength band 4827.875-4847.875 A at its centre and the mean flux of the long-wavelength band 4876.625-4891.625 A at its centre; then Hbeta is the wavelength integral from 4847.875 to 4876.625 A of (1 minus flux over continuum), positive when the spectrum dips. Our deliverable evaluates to 1.7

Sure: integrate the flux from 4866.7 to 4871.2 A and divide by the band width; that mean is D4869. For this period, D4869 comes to 44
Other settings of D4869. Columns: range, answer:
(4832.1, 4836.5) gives 47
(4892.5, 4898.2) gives 52.2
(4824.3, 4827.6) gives 51.1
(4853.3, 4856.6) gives 51.9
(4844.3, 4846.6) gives 50.7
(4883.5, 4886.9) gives 47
